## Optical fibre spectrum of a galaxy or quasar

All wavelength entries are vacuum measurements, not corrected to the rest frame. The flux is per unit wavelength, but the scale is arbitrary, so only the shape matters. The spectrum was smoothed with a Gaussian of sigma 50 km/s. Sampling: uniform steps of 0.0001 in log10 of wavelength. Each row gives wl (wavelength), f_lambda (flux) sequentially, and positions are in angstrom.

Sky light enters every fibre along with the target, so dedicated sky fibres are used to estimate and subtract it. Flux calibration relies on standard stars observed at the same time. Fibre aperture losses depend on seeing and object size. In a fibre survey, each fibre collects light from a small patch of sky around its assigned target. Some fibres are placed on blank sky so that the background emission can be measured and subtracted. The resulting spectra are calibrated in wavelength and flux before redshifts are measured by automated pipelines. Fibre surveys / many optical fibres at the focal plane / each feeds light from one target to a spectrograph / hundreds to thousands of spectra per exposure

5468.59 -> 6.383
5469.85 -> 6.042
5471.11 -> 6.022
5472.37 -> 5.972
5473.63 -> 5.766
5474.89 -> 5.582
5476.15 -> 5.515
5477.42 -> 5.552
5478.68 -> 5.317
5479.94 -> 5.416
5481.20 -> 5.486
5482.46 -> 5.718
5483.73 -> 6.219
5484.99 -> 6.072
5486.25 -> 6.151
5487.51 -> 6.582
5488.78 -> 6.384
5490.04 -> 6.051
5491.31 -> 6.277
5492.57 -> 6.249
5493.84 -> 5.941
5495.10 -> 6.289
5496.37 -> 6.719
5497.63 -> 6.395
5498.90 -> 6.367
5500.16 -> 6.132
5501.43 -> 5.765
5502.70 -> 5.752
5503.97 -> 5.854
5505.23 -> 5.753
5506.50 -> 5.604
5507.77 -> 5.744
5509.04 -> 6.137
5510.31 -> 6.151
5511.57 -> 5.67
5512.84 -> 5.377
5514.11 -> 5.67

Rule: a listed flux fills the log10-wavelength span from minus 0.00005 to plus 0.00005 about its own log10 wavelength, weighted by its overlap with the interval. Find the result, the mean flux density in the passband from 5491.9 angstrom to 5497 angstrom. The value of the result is 6.3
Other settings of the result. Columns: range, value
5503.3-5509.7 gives 5.82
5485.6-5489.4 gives 6.37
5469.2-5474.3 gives 5.95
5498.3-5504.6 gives 5.97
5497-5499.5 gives 6.38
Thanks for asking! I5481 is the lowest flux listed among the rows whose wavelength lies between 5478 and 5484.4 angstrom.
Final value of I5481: 5.317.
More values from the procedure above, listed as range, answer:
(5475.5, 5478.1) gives 5.515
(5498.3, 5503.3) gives 5.752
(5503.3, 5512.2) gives 5.604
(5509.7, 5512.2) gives 5.67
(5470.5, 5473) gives 5.972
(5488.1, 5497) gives 5.941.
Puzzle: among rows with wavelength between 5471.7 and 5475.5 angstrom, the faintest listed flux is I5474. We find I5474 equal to 5.582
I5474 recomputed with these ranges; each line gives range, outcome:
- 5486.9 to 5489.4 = 6.384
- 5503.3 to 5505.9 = 5.753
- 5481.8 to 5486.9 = 5.718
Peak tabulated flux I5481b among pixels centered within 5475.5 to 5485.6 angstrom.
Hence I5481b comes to 6.219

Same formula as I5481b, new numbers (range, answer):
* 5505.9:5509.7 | 6.137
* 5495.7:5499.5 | 6.719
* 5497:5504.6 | 6.395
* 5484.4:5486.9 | 6.151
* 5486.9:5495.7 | 6.582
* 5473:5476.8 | 5.766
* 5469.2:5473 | 6.042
